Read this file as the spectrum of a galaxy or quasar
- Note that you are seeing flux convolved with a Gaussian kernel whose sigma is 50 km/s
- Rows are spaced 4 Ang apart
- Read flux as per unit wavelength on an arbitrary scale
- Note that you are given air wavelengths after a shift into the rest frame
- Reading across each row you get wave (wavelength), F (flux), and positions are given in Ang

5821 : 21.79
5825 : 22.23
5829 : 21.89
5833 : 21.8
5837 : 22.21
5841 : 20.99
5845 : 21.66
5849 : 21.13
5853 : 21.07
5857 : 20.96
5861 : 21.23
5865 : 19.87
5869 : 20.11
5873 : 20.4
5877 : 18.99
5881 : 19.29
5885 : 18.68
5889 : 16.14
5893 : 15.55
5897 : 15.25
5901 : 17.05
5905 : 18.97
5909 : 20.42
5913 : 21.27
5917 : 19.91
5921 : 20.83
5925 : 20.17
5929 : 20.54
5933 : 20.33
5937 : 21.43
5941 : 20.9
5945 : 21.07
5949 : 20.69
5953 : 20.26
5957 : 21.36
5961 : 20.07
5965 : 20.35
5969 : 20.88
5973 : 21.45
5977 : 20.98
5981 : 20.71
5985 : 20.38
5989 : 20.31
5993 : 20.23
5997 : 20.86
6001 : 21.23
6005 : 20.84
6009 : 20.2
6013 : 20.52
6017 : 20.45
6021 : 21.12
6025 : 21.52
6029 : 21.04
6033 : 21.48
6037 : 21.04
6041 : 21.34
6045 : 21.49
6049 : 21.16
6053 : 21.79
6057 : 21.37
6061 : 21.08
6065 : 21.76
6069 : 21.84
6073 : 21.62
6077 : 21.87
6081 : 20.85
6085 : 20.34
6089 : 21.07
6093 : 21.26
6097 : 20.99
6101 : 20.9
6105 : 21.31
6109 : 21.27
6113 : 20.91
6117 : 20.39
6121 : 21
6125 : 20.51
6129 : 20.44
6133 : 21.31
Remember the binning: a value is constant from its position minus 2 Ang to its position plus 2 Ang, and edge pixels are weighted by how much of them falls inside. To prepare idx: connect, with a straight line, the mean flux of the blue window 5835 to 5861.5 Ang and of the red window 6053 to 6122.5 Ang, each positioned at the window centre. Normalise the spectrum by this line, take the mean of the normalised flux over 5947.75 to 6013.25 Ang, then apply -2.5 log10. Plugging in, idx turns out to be 0.030 mag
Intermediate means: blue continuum 21.3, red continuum 21.2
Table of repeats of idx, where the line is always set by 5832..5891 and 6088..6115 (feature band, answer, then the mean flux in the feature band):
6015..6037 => -0.01 mag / 21.1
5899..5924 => 0.04 mag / 19.8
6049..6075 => -0.03 mag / 21.5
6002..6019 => 0.01 mag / 20.5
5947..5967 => 0.00 mag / 20.5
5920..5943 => -0.01 mag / 20.7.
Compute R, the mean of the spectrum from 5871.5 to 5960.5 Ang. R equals 19.5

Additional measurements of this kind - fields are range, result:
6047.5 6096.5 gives 21.3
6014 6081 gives 21.3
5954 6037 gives 20.8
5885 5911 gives 17.3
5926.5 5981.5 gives 20.8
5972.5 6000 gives 20.7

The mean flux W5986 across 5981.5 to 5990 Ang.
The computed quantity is 20.4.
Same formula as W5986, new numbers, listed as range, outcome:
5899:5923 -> 19.7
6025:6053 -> 21.3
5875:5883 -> 19.1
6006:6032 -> 20.8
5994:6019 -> 20.7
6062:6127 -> 21.1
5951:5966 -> 20.5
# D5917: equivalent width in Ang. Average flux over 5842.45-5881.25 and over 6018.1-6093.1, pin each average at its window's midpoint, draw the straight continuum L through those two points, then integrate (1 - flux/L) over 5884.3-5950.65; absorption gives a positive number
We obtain 4.4 Ang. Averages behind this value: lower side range 20.5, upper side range 21.3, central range 19.4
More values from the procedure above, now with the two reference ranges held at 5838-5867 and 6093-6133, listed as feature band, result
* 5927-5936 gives 0.19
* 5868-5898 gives 4.20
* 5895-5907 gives 2.24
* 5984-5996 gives 0.35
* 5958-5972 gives 0.27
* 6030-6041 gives -0.17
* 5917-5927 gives 0.29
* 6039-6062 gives -0.50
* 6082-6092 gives 0.07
